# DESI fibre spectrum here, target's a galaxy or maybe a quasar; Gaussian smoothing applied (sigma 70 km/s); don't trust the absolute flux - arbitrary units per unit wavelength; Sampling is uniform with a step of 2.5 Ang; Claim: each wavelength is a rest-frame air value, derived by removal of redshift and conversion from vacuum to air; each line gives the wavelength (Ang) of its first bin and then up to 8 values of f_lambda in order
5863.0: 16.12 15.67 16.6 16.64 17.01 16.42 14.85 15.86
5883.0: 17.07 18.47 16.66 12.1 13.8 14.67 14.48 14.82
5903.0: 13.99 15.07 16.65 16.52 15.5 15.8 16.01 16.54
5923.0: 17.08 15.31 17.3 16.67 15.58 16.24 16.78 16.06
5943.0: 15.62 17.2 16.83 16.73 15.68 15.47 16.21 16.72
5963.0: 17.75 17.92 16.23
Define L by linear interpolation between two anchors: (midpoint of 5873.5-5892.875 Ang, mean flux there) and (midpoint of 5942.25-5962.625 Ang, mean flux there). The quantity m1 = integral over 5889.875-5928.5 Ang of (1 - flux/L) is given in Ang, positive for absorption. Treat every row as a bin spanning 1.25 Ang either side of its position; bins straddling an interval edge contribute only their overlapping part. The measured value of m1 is 1.6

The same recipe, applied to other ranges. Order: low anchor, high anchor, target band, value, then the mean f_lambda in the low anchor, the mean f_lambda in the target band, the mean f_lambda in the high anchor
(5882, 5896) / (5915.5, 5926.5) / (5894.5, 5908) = 0.83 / 15.5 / 14.8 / 16.2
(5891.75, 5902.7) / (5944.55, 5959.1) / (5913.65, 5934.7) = -1.24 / 14.4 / 16.3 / 16.3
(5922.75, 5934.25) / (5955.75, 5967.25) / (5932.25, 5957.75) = 0.63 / 16.3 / 16.2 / 17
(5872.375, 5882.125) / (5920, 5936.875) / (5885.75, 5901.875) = 1.46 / 16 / 14.7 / 16.4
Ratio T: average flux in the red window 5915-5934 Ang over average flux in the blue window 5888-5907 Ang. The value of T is 1.1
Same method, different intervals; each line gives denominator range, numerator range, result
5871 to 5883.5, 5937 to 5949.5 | 1.02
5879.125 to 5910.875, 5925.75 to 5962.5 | 1.07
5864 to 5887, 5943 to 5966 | 1.01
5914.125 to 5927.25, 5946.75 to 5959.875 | 1.00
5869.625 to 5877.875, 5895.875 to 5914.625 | 0.93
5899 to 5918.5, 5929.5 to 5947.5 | 1.05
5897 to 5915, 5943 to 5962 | 1.07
